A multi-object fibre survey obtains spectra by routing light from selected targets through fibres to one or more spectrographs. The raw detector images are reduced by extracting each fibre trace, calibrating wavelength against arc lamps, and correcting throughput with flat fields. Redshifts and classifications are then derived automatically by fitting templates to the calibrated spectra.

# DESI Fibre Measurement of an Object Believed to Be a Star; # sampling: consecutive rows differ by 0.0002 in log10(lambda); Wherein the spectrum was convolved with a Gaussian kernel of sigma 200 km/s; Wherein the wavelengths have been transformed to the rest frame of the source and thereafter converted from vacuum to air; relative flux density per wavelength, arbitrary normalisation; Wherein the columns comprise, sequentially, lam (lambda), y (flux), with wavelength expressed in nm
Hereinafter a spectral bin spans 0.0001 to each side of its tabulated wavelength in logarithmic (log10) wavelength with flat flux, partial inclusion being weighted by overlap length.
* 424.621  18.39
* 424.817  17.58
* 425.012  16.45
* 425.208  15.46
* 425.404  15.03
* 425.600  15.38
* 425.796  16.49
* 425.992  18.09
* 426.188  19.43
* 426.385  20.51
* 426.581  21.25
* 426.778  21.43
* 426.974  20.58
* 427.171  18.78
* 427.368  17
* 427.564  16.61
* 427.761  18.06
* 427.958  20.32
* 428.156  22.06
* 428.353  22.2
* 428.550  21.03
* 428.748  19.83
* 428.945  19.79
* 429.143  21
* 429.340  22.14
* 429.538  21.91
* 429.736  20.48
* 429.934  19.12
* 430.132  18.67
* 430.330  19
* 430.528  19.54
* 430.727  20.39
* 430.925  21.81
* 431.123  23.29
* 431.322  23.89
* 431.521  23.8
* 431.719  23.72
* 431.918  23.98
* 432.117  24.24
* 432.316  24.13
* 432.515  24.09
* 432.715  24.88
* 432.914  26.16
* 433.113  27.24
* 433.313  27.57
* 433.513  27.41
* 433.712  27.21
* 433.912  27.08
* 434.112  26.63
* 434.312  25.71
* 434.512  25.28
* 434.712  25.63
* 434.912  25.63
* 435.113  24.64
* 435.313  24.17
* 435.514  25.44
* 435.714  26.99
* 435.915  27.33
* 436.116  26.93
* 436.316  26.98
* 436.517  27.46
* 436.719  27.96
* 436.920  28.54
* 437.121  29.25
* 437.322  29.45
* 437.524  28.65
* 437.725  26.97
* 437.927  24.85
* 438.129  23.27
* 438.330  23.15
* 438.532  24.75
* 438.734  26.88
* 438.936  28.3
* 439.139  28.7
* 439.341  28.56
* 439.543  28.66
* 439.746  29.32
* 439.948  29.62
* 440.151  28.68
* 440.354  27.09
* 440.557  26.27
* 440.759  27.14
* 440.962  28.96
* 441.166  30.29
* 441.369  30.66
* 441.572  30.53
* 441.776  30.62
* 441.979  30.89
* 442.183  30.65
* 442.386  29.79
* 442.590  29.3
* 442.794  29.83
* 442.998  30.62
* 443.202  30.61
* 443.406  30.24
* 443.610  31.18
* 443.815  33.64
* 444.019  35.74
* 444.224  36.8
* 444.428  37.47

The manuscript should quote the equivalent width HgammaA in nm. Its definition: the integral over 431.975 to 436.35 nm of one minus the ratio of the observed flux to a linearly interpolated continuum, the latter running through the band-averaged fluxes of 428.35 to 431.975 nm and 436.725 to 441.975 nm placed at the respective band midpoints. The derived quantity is -0.31 nm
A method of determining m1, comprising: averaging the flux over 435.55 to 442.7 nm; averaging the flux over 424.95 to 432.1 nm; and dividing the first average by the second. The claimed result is 1.40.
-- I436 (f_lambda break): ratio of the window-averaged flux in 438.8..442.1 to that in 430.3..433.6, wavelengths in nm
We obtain 1.2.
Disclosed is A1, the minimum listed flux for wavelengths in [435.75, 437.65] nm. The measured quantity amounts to 26.93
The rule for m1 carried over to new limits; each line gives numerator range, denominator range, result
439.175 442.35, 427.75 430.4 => 1.43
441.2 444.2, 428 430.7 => 1.52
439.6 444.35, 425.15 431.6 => 1.53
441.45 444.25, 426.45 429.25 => 1.56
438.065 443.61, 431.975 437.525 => 1.09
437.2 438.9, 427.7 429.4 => 1.26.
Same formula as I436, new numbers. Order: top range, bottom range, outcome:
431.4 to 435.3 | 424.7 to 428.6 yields 1.37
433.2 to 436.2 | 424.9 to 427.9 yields 1.45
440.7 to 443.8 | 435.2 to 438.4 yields 1.13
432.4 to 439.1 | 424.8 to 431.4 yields 1.35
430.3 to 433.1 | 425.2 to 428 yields 1.27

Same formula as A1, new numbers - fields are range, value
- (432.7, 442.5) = 23.15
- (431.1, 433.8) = 23.29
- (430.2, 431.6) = 19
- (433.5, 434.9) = 25.28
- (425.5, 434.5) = 15.38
